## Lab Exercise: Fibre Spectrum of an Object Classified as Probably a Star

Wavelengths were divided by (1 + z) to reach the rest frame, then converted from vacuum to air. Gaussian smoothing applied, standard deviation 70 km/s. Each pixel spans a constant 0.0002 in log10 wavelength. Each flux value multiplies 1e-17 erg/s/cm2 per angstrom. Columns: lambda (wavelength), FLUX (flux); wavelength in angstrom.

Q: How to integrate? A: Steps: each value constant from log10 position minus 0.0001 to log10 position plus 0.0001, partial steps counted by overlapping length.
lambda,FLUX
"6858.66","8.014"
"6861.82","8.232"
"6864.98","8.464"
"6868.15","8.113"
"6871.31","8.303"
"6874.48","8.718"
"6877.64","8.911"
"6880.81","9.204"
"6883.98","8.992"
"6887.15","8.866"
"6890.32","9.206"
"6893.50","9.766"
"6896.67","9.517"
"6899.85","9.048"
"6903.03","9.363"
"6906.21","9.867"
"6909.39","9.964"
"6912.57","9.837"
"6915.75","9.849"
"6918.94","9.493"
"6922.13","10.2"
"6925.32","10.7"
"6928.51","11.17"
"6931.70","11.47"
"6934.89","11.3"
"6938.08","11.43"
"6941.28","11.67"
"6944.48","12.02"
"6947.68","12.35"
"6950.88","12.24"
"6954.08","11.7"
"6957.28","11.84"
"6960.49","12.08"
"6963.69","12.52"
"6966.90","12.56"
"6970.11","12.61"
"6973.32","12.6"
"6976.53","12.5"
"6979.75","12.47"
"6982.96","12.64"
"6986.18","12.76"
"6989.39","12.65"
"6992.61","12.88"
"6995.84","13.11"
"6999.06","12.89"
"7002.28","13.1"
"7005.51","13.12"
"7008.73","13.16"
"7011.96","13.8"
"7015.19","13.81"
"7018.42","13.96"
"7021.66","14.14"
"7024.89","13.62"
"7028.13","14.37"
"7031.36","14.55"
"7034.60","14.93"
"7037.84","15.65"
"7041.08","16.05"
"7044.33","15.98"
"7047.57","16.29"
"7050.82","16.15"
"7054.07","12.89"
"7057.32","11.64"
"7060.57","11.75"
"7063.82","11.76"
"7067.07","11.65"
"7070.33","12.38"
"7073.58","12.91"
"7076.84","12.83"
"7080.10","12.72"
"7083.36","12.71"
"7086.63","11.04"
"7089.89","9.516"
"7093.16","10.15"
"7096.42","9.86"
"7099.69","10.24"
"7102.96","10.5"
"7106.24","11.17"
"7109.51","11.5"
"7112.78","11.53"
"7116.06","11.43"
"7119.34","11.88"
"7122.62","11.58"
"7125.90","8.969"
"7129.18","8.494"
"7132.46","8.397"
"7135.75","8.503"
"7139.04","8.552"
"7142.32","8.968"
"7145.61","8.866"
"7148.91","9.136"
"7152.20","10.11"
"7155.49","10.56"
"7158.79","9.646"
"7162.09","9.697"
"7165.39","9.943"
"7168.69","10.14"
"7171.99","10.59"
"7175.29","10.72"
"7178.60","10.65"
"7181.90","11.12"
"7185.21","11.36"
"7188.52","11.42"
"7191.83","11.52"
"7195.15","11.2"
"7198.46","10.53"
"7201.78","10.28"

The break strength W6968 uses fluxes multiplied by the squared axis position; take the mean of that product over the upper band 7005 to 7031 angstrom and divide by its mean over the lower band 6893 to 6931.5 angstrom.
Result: 1.4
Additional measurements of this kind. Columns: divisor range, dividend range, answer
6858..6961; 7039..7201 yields 1.18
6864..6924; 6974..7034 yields 1.49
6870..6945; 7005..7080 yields 1.44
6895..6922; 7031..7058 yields 1.62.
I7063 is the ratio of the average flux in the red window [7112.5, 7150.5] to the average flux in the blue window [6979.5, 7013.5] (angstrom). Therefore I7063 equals 0.7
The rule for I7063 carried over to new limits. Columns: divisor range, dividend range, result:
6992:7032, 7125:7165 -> 0.68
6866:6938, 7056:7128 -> 1.17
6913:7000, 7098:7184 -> 0.85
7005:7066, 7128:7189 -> 0.70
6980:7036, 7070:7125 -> 0.84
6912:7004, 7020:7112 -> 1.07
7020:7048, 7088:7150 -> 0.66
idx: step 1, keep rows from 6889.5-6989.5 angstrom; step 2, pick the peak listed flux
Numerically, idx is 12.76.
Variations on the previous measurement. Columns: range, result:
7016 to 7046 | 16.05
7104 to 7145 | 11.88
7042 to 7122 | 16.29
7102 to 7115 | 11.53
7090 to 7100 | 10.24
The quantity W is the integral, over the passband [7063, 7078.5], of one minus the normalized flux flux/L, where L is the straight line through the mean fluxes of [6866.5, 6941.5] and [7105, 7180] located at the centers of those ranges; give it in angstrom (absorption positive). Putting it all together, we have -3.7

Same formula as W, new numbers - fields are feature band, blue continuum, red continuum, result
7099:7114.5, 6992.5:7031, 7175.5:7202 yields 1.5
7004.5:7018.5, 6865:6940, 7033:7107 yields -2.3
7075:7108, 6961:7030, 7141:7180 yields 0.5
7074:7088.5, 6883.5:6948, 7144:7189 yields -2.9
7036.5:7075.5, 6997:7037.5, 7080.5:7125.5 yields -3.6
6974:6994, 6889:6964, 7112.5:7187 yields -3.9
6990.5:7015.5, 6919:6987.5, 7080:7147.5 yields -4.0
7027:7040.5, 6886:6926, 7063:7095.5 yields -4.6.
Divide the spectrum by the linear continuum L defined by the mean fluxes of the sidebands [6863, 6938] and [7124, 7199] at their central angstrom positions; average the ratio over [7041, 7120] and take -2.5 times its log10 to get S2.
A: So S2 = -0.23 mag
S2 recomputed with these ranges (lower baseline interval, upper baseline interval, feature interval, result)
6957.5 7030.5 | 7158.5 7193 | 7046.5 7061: -0.128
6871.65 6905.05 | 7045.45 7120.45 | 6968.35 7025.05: -0.218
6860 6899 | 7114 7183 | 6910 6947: -0.197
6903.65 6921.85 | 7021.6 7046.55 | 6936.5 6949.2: -0.072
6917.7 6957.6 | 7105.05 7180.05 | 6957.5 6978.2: -0.117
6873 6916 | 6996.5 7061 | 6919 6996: -0.037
